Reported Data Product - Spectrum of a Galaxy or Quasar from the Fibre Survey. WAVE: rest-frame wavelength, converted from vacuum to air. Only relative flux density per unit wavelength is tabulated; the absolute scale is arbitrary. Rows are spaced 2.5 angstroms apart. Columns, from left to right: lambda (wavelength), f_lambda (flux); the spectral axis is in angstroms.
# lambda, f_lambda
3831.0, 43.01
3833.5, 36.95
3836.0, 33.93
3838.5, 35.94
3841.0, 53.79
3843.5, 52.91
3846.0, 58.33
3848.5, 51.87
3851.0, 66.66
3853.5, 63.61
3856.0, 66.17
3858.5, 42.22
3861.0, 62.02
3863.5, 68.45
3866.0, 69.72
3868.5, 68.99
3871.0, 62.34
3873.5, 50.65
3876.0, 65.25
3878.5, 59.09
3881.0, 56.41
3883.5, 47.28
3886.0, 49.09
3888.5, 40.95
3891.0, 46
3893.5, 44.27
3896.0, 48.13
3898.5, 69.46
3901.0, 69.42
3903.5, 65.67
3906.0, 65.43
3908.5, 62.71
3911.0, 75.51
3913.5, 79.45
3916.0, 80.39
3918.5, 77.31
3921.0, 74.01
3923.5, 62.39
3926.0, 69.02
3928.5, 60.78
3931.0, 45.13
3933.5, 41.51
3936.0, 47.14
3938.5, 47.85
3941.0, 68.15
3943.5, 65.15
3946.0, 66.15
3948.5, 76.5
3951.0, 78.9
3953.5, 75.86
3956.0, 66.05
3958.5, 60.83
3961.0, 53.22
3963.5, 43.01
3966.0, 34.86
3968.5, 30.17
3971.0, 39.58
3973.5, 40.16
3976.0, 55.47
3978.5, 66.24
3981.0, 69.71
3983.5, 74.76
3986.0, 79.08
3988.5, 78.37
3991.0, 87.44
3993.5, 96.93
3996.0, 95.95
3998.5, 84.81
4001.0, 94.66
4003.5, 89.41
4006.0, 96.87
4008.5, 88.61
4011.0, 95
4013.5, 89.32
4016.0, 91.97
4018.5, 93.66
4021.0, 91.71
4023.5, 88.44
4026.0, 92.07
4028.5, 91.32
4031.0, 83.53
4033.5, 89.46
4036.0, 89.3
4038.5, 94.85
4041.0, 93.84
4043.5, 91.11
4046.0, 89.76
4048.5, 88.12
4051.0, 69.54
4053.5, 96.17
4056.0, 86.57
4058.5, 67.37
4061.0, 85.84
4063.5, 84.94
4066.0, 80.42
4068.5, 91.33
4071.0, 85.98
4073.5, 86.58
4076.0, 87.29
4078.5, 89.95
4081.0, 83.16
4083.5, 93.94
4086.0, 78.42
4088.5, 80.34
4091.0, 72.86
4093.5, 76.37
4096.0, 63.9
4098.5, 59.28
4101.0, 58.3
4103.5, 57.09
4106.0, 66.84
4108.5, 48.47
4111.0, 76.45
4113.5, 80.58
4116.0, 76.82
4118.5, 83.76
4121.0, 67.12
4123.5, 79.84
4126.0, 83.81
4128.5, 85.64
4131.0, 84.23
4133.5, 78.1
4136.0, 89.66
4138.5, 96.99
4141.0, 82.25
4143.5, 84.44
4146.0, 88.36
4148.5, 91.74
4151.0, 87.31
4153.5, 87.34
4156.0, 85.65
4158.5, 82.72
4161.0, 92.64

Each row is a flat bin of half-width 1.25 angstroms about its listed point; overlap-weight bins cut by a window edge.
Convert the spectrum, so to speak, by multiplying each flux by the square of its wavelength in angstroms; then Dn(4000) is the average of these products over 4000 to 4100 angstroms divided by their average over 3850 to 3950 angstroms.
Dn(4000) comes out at 1.5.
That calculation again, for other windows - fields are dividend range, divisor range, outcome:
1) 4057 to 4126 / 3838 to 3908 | 1.49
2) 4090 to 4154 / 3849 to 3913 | 1.46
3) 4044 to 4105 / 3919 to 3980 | 1.48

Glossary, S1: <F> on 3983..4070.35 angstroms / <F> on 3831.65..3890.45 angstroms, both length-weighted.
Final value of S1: 1.61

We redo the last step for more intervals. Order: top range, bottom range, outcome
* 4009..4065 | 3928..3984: 1.56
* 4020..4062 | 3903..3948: 1.36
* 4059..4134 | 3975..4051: 0.89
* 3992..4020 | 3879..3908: 1.68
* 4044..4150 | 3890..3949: 1.28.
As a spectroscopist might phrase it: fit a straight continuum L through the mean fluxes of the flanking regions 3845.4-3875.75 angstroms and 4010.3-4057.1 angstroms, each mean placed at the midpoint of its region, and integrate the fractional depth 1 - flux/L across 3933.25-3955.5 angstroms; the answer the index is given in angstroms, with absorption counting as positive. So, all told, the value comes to 3.3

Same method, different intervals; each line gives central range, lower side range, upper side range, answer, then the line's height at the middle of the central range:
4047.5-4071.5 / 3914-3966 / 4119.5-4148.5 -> -2.4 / 75.8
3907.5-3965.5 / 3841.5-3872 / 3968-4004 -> 3.6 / 68.2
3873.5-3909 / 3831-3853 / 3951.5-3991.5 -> -2.0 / 53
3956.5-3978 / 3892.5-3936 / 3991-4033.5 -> 8.9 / 78.7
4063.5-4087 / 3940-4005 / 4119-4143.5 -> -2.6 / 77.9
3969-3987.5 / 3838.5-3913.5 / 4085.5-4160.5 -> 2.0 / 66.7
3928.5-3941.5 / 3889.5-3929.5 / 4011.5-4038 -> 3.9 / 71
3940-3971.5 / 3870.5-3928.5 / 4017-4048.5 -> 6.3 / 73.9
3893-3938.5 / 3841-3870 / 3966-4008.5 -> 2.2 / 66.3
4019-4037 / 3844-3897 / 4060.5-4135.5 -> -4.7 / 71.1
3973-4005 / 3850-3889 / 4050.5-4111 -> -4.4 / 69.3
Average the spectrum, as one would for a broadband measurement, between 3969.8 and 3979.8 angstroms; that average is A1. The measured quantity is 50.5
